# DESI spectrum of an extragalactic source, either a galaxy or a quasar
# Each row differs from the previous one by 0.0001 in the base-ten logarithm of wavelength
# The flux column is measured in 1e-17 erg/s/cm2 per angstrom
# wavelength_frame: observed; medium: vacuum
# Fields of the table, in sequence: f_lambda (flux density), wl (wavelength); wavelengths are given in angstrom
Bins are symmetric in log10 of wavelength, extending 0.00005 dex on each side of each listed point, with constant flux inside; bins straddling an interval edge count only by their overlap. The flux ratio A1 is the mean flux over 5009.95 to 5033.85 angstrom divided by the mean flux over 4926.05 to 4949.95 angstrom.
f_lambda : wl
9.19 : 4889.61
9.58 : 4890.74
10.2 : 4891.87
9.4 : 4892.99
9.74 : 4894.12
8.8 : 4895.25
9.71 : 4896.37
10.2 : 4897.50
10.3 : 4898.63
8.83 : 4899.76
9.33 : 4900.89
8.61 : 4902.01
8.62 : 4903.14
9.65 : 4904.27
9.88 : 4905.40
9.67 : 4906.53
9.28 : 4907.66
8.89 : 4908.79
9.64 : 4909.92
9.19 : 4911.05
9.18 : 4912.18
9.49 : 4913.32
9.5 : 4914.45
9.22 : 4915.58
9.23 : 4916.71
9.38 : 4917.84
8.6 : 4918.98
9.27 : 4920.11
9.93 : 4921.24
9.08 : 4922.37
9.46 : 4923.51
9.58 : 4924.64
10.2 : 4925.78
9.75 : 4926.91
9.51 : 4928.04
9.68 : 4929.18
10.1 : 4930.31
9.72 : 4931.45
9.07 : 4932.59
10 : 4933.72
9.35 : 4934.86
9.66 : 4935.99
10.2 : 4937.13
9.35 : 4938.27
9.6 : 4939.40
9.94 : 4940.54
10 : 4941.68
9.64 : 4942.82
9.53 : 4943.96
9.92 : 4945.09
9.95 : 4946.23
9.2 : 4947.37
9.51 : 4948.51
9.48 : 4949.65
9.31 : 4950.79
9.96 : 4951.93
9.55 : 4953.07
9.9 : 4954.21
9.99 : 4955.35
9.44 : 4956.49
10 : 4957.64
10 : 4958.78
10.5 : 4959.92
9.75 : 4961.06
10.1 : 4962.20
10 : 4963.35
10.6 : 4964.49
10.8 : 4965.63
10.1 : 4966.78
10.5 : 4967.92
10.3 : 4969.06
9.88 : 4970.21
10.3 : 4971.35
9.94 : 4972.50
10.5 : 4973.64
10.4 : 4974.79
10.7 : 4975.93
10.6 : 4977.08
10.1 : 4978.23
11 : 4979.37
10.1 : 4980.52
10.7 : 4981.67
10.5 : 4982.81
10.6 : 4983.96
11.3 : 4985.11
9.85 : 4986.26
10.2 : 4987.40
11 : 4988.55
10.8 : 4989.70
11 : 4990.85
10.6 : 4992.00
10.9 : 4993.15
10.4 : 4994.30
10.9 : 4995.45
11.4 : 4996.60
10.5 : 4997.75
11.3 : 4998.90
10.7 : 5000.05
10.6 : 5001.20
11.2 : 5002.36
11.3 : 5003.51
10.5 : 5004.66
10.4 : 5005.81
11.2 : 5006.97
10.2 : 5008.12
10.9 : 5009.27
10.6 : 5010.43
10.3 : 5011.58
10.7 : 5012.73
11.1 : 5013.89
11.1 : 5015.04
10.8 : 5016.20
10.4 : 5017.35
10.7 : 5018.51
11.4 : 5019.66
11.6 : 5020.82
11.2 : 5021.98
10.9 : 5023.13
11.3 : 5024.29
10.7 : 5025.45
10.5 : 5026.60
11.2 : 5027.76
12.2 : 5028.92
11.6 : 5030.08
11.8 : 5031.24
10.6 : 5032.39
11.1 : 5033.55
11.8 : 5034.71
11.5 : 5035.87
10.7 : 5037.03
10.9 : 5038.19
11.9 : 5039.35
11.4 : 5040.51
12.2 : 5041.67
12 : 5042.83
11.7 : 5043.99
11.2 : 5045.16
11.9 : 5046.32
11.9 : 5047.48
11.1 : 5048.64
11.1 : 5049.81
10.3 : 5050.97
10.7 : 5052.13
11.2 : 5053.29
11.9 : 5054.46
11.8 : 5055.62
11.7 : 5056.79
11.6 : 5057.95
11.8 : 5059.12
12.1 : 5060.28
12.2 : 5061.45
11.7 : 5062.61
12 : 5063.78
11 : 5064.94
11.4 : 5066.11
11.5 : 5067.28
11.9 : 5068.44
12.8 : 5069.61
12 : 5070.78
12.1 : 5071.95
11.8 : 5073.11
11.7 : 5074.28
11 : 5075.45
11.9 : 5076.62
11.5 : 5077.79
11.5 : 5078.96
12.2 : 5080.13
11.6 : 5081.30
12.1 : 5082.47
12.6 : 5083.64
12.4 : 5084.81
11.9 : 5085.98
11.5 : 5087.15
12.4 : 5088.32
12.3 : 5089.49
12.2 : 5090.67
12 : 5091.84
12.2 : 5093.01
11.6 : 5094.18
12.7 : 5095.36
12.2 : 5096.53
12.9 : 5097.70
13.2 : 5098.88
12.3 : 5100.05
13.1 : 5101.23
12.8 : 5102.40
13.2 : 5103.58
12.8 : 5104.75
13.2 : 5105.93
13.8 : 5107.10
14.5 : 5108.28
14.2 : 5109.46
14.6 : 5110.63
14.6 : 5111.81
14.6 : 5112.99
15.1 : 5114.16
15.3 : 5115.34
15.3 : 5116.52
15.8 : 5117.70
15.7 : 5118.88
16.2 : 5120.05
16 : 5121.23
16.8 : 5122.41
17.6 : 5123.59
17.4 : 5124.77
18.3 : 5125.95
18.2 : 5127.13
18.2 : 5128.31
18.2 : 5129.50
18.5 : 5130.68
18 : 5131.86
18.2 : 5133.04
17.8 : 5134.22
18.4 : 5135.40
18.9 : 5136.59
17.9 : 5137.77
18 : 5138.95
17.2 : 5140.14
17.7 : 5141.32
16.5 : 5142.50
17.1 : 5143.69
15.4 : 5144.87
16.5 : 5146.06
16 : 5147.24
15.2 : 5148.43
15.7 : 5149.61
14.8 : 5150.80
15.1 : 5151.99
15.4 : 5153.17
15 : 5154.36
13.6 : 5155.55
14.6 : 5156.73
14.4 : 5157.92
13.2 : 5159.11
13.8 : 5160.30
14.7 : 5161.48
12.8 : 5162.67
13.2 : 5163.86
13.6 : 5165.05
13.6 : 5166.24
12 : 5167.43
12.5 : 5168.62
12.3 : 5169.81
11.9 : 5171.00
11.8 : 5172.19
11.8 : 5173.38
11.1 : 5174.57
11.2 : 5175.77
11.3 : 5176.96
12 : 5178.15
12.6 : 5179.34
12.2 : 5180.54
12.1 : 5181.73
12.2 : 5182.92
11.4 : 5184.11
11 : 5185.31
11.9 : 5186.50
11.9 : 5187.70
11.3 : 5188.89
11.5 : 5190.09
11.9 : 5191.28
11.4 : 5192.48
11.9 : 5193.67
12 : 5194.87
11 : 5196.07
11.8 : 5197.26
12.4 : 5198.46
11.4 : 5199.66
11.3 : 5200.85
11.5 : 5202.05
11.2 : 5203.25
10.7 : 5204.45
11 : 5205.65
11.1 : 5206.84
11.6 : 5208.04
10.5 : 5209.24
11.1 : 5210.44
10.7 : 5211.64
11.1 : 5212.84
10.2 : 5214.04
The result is 1.14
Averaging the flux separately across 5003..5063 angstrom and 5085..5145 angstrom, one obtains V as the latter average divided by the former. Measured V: 1.35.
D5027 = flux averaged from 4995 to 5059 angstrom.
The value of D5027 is 11.2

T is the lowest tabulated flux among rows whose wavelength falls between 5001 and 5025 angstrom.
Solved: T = 10.2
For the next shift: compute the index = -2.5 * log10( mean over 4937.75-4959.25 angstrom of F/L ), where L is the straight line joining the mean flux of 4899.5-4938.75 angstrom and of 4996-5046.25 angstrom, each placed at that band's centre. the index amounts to 0.02 mag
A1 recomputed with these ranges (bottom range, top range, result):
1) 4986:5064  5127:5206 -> 1.24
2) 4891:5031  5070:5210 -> 1.34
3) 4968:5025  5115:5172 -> 1.47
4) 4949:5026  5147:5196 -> 1.22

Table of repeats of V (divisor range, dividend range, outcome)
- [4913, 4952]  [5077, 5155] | 1.55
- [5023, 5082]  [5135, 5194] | 1.19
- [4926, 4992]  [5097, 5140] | 1.57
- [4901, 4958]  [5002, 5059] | 1.17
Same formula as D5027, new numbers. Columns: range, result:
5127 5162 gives 16.4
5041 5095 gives 11.8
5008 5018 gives 10.7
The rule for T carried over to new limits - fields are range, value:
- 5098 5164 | 12.3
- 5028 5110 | 10.3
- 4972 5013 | 9.85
